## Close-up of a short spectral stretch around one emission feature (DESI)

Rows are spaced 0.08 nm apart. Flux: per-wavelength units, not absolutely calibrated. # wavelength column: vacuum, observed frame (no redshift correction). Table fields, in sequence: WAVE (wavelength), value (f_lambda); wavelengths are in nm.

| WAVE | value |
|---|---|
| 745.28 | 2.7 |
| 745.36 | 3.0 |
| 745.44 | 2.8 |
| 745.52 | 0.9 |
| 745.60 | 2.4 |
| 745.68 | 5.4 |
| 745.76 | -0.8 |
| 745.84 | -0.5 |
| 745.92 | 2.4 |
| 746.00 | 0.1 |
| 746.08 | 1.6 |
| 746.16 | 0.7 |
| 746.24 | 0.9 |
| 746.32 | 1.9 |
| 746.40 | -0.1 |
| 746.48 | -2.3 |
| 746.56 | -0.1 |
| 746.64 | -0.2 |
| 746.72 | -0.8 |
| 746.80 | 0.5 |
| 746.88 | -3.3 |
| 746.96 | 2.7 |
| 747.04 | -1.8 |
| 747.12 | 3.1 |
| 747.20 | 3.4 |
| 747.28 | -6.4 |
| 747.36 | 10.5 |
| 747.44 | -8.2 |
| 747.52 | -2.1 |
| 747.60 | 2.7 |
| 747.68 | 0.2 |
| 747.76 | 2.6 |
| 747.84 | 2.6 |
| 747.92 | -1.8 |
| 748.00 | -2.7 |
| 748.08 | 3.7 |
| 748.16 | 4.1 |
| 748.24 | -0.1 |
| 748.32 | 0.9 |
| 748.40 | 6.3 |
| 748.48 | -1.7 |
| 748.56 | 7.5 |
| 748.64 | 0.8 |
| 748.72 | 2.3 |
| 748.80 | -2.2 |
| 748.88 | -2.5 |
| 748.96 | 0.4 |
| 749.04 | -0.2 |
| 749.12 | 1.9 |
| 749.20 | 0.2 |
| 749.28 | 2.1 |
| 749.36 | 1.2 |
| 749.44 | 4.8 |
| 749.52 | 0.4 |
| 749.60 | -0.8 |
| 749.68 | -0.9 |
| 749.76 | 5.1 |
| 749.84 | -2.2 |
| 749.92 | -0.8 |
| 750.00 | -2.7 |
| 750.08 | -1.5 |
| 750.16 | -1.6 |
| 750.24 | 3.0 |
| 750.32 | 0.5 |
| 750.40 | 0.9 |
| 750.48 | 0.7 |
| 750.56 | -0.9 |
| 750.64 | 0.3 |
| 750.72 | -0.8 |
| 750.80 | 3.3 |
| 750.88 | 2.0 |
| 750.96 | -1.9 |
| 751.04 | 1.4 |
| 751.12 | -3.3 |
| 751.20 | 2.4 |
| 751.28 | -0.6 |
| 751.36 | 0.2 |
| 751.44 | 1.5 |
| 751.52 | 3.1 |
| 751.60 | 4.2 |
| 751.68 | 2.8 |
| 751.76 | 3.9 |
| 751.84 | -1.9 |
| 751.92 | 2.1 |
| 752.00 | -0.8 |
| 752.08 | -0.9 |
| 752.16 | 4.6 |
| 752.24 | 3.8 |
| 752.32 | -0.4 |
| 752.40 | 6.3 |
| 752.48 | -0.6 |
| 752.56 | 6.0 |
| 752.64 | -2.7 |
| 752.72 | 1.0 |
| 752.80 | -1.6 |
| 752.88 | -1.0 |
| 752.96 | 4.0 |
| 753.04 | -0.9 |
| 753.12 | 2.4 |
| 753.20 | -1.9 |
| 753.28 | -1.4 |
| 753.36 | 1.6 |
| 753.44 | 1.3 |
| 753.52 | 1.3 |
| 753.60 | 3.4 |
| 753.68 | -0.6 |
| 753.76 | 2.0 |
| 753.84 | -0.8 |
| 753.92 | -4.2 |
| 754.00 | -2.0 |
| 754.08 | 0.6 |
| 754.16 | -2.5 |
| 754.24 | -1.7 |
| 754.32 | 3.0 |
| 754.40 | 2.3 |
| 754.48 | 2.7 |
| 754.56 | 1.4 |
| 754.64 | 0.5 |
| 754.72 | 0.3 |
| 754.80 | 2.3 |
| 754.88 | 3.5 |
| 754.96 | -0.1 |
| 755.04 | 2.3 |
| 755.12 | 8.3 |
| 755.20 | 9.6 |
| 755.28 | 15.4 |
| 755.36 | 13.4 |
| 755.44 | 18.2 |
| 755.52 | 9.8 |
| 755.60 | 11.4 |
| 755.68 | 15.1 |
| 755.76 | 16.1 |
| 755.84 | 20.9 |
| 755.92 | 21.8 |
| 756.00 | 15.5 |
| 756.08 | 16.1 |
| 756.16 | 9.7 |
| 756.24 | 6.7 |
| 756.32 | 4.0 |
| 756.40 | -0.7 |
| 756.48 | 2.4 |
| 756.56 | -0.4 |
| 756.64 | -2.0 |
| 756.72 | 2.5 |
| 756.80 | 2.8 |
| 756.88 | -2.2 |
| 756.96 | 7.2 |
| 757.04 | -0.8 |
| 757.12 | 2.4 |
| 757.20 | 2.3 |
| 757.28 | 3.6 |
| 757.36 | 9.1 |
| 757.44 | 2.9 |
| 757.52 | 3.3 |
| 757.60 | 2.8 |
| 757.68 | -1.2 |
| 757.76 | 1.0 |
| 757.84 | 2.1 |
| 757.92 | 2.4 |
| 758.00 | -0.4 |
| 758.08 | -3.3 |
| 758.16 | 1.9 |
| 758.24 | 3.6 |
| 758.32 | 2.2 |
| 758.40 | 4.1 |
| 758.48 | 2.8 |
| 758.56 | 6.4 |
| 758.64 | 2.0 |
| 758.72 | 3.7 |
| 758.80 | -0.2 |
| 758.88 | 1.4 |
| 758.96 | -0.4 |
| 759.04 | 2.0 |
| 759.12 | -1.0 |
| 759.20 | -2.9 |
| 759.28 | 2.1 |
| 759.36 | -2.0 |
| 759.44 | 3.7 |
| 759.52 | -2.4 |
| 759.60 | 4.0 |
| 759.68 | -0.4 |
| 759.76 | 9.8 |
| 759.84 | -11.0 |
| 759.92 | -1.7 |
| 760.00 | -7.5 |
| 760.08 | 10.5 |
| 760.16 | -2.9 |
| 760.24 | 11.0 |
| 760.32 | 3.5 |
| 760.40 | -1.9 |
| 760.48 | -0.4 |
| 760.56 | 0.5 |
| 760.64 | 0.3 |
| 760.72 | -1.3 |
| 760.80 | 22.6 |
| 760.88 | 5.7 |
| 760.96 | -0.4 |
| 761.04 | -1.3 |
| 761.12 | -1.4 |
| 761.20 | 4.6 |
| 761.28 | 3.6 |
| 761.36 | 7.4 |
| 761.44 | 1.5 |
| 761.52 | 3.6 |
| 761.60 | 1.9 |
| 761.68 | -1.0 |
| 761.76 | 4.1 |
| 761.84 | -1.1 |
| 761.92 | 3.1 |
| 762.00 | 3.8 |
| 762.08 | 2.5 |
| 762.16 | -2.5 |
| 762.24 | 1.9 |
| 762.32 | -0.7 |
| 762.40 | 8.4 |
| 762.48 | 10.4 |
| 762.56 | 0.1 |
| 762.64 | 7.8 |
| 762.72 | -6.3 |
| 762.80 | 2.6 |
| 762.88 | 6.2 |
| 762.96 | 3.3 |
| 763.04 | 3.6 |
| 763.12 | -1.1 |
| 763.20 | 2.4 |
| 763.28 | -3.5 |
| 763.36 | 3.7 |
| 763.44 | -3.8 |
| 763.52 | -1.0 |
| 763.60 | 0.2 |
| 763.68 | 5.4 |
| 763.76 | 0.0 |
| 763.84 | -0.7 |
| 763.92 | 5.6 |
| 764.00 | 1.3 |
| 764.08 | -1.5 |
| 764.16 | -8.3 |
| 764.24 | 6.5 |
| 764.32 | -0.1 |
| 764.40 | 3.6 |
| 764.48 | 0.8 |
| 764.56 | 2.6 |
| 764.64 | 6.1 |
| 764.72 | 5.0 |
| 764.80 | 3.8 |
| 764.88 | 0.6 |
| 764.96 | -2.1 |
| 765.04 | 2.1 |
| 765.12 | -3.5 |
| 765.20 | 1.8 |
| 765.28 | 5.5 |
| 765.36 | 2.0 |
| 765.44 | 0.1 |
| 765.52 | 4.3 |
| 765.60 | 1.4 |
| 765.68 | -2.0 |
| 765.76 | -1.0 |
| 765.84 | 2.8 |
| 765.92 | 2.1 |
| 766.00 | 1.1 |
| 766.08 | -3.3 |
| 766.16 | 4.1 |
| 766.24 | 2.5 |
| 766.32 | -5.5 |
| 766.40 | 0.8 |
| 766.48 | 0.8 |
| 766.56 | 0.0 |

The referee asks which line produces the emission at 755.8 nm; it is [O II]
